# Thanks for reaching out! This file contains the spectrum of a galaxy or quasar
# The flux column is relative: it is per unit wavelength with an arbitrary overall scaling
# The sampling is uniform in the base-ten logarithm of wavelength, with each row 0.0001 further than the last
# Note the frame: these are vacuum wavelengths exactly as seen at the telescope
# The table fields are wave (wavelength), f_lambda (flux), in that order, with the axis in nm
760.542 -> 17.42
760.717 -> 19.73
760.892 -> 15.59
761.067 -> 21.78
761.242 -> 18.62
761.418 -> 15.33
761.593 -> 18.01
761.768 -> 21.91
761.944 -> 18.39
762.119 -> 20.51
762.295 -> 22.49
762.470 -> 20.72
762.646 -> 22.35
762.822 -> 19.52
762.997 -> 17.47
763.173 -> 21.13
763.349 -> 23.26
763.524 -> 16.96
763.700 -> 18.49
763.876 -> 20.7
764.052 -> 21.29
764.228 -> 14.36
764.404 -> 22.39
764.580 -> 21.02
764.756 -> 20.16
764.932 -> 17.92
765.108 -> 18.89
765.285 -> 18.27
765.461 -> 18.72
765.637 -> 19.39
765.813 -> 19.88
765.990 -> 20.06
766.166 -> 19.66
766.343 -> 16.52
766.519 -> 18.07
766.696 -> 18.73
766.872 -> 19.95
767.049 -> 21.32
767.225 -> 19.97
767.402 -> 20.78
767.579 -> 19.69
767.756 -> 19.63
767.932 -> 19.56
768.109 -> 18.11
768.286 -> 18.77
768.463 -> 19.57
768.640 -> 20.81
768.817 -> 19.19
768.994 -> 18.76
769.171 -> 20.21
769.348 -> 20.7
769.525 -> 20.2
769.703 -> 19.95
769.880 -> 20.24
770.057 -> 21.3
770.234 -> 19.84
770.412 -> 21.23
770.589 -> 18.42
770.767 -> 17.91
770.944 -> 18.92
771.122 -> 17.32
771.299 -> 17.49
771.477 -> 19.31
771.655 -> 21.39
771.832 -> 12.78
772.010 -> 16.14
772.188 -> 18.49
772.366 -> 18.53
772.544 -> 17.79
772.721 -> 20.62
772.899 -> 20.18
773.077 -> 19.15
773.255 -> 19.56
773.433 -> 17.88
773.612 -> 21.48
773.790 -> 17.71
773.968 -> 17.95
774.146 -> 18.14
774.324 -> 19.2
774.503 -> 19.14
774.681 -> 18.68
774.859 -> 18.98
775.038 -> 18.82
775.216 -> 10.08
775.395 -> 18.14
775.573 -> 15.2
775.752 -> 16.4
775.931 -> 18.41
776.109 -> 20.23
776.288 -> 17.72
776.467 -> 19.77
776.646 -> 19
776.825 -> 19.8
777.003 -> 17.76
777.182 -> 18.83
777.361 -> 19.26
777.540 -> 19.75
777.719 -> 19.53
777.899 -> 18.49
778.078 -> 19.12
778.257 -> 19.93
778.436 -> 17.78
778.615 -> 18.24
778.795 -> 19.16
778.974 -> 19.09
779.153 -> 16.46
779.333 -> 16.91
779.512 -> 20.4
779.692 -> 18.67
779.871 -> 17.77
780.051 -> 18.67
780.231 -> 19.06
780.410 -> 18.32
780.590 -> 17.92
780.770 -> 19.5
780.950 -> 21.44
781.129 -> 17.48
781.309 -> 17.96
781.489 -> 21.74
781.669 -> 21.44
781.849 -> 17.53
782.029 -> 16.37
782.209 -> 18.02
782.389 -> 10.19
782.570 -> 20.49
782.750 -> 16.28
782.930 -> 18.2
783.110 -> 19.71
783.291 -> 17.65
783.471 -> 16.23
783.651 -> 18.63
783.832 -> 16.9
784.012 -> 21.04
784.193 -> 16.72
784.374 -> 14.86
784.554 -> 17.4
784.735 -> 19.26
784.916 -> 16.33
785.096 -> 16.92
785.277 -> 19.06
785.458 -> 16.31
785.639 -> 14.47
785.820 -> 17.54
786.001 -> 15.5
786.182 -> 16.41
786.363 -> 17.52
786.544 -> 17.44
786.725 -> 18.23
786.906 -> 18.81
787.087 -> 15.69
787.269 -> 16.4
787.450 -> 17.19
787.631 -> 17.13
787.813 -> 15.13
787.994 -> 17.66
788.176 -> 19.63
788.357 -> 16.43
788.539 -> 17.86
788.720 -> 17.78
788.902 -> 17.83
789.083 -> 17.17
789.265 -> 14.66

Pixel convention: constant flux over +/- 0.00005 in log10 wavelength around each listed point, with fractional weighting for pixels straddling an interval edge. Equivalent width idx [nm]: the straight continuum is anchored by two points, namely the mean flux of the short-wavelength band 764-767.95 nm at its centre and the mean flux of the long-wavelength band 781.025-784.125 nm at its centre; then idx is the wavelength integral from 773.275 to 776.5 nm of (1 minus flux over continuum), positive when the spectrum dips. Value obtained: 0.112 nm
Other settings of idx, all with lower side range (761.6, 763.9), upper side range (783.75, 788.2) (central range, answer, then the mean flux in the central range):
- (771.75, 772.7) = 0.10 nm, 17.1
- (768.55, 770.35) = -0.08 nm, 20.1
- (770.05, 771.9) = 0.04 nm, 18.7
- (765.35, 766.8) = 0.07 nm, 18.9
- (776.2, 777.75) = -0.06 nm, 19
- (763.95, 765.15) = 0.03 nm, 19.5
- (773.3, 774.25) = 0.00 nm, 18.7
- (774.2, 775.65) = 0.10 nm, 17.3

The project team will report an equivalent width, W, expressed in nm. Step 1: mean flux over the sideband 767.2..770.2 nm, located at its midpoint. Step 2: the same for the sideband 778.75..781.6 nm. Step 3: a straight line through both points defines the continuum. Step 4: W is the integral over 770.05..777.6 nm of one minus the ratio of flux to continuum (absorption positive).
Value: 0.36 nm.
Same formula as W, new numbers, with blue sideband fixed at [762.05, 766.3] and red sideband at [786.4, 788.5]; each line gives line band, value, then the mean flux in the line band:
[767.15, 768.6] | -0.01 nm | 19.5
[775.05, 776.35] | 0.13 nm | 16.7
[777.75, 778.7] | -0.03 nm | 18.8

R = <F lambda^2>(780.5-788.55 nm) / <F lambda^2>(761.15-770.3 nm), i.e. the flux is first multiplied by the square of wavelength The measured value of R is 0.9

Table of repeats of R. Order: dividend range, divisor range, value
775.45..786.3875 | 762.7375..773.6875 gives 0.97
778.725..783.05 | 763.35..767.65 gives 0.98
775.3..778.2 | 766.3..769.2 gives 0.98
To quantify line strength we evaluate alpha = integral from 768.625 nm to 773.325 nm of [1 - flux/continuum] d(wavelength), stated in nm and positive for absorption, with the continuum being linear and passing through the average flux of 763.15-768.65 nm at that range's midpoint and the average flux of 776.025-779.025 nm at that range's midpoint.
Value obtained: 0.04 nm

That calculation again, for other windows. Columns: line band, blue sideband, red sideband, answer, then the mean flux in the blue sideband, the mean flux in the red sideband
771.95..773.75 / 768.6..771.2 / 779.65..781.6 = 0.04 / 19.7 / 19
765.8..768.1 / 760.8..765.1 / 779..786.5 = -0.03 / 19.6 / 17.8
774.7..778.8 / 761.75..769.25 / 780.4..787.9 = 0.02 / 19.6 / 17.5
